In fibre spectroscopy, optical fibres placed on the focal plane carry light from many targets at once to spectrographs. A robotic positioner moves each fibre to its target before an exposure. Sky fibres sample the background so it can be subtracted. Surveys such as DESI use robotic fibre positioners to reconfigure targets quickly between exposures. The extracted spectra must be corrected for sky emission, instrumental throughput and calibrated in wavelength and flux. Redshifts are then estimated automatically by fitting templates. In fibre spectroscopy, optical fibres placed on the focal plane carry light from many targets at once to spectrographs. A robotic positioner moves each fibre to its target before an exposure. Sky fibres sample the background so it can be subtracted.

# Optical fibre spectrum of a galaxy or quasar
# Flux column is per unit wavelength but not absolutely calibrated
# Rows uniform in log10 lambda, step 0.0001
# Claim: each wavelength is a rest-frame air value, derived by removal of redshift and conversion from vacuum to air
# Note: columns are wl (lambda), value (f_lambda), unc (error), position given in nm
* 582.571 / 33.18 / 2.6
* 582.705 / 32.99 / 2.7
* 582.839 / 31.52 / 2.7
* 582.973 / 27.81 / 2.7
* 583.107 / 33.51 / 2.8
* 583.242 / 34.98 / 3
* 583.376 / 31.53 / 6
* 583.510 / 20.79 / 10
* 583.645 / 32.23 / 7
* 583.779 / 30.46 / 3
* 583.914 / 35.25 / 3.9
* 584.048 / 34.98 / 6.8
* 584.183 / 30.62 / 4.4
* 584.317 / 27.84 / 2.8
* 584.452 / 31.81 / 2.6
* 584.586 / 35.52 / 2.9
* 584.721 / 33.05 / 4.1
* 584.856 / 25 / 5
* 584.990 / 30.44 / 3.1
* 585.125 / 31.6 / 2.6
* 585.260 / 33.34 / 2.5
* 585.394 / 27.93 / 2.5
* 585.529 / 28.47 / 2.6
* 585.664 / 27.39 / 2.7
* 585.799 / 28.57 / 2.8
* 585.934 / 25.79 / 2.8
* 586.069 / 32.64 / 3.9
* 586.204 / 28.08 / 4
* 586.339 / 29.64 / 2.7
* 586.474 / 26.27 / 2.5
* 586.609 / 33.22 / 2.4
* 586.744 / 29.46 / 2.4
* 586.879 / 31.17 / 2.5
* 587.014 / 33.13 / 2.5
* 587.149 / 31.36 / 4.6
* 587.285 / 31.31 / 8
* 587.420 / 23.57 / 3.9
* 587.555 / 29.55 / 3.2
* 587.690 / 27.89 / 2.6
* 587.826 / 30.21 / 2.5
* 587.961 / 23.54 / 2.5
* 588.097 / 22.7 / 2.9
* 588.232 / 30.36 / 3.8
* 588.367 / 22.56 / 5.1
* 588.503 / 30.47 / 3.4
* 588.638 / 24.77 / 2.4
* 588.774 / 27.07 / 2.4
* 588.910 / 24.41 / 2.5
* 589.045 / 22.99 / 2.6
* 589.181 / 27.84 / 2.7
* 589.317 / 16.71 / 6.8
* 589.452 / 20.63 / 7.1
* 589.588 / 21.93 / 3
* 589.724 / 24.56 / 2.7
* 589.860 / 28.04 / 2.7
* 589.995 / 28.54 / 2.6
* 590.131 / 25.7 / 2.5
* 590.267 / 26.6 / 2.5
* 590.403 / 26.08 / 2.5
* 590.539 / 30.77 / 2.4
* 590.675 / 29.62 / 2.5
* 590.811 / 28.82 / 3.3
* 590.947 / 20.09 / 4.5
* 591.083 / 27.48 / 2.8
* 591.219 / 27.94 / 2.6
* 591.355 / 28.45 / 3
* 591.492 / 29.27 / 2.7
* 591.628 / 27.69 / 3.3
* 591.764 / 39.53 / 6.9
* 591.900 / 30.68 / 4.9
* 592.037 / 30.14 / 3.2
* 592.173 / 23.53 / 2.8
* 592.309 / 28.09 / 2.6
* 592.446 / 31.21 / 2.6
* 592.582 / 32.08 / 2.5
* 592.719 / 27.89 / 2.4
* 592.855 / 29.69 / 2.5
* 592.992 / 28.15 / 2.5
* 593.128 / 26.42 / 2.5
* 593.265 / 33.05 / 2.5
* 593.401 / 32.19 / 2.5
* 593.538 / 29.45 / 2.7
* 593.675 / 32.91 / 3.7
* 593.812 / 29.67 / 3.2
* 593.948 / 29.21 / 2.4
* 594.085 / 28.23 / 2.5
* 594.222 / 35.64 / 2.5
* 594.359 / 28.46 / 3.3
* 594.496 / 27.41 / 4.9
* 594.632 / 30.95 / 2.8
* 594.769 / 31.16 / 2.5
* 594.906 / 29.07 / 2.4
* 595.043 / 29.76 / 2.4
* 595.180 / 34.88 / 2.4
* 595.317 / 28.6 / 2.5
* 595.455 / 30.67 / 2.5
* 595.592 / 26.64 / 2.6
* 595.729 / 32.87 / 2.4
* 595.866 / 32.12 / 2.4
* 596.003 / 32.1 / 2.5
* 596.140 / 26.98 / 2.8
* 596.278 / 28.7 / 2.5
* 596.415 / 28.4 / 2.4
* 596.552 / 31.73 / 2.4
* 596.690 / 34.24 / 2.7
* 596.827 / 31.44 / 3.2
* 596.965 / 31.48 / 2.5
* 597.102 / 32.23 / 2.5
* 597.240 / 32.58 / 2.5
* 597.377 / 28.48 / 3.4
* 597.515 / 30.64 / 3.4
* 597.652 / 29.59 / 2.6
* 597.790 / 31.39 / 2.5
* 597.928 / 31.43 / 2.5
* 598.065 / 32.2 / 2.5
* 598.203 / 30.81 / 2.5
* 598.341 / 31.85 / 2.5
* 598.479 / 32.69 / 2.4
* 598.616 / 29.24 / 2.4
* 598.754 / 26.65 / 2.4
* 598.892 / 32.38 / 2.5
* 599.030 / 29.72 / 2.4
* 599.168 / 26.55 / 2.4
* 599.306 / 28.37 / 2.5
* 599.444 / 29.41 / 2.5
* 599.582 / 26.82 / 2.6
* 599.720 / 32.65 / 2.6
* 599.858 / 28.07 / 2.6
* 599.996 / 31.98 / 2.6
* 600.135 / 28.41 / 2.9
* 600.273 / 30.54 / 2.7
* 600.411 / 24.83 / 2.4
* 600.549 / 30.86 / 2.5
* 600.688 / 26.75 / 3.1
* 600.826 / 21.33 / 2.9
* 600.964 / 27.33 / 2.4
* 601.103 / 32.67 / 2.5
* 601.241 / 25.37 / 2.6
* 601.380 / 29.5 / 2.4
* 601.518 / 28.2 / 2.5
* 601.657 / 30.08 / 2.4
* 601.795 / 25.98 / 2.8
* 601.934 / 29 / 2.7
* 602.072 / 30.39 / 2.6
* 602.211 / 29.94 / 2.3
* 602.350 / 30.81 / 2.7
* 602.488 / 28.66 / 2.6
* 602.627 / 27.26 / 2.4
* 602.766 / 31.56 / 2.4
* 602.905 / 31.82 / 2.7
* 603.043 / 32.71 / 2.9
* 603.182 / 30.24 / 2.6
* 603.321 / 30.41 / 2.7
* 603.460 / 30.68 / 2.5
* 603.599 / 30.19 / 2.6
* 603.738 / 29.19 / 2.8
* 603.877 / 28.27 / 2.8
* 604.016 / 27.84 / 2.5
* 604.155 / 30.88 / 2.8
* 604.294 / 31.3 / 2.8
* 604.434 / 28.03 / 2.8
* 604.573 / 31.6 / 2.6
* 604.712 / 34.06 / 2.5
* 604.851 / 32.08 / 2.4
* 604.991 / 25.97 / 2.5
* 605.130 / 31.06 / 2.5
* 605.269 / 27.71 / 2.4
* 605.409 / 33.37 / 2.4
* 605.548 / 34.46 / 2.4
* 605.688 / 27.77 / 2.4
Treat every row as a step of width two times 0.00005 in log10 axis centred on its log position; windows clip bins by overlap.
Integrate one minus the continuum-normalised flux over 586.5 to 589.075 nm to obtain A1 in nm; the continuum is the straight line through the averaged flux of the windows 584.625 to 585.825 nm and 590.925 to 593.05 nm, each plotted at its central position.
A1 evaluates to 0.13 nm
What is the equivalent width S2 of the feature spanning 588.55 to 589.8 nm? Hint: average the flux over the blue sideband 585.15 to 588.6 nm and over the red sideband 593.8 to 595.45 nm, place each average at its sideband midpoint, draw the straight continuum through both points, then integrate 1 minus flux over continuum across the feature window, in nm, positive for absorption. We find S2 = 0.24 nm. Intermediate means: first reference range 28.7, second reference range 30.3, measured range 23.6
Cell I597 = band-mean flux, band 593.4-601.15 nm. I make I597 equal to 30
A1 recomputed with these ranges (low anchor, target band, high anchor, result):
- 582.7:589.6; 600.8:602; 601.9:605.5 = 0.084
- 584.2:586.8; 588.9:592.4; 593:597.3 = 0.392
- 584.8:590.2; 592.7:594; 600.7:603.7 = -0.082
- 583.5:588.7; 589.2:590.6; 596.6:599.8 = 0.223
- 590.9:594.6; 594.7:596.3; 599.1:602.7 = -0.064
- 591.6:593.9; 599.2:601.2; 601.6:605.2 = 0.104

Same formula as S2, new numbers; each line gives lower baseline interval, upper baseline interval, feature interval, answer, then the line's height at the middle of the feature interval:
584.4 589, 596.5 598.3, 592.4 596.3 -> 0.056 nm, 30.7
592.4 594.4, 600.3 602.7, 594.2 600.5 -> -0.205 nm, 29.3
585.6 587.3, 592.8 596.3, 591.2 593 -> 0.024 nm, 30.1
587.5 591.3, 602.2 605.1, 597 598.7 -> -0.154 nm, 28.5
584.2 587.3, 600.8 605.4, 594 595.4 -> -0.026 nm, 29.8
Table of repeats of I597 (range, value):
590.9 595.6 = 29.7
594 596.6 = 30.2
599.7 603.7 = 29.2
